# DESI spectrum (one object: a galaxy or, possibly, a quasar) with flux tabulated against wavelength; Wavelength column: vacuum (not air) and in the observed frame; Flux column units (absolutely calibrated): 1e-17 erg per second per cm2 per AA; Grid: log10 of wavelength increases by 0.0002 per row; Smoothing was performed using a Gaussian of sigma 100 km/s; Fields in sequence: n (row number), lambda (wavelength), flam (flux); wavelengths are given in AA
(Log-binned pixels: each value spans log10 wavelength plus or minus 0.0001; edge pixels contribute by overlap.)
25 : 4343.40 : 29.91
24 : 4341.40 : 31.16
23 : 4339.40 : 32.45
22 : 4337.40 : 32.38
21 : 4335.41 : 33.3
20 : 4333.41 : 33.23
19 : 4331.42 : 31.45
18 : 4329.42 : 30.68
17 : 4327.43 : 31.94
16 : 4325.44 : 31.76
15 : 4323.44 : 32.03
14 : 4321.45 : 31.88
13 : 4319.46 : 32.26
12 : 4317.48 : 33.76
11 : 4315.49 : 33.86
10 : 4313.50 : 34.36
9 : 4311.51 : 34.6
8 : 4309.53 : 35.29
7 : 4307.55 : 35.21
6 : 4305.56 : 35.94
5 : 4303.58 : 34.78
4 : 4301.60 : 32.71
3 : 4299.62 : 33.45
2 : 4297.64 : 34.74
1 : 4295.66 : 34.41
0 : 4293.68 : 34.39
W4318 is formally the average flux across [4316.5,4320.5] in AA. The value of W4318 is 33.1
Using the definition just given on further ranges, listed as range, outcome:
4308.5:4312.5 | 35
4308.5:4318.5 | 34.4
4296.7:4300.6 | 34.1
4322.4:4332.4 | 31.5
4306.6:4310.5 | 35.3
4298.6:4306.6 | 34.2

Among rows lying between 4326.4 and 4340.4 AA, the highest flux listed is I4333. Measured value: 33.3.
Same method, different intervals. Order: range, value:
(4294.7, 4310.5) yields 35.94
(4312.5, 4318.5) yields 34.36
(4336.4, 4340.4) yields 32.45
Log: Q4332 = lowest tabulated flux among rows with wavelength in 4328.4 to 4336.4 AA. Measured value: 30.68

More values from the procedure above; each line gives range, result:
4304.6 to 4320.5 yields 32.26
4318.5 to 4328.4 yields 31.76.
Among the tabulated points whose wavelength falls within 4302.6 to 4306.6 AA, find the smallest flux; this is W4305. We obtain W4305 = 34.78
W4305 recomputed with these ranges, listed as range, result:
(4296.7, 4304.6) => 32.71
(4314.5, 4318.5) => 33.76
